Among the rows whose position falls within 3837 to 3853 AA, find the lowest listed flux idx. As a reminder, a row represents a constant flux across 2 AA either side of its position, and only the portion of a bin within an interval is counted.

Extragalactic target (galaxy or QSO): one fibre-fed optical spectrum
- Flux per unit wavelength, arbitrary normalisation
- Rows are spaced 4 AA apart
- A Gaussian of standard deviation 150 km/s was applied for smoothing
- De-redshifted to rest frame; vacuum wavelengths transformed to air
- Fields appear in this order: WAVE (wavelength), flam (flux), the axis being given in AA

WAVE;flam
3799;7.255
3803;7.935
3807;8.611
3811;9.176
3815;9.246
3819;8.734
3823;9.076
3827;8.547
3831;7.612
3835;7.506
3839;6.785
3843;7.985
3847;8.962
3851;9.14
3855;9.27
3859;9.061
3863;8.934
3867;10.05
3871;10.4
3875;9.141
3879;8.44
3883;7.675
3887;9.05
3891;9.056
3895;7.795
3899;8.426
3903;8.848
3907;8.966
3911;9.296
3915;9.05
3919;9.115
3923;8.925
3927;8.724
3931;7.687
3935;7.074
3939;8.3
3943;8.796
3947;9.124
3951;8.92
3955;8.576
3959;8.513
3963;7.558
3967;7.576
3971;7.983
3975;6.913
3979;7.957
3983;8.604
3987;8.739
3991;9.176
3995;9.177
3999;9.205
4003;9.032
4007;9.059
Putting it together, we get 6.785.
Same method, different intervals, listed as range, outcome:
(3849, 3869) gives 8.934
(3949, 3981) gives 6.913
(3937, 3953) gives 8.3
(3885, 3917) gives 7.795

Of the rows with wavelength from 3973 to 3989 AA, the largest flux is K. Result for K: 8.739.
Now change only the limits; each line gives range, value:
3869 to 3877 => 10.4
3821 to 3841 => 9.076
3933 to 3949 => 9.124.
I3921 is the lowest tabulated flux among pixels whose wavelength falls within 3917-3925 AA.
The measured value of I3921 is 8.925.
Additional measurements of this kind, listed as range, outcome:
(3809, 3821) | 8.734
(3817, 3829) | 8.547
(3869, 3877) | 9.141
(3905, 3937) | 7.074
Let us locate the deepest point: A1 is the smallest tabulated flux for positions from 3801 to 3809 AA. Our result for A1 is 7.935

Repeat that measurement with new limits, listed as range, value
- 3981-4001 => 8.604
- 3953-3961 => 8.513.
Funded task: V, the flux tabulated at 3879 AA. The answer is 8.44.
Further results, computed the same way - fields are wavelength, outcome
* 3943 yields 8.796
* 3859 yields 9.061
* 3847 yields 8.962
